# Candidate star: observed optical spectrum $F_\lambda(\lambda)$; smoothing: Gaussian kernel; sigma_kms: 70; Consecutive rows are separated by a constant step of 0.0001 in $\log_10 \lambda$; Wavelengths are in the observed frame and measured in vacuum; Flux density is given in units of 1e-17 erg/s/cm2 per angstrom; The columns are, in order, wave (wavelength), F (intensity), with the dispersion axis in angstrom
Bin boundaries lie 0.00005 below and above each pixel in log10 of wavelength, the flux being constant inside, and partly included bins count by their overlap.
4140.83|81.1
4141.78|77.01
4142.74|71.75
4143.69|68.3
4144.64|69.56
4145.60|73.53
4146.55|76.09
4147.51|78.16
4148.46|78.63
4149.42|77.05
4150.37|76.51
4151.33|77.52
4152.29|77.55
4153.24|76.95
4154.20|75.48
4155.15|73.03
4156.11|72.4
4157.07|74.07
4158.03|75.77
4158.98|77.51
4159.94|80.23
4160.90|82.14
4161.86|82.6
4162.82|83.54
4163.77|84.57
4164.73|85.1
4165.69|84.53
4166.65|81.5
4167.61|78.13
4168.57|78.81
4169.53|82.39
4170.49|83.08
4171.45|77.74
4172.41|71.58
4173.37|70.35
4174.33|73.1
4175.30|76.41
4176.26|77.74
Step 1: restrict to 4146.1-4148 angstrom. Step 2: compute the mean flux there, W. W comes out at 77.2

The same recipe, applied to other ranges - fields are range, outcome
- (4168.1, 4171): 81.4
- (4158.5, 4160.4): 79.1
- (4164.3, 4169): 81.6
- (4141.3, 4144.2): 72.5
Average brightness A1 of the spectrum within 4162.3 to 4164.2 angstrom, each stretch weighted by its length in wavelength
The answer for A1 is 84.3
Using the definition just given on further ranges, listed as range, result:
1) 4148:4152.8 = 77.4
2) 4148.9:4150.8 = 76.9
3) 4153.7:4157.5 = 73.7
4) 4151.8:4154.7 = 76.8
